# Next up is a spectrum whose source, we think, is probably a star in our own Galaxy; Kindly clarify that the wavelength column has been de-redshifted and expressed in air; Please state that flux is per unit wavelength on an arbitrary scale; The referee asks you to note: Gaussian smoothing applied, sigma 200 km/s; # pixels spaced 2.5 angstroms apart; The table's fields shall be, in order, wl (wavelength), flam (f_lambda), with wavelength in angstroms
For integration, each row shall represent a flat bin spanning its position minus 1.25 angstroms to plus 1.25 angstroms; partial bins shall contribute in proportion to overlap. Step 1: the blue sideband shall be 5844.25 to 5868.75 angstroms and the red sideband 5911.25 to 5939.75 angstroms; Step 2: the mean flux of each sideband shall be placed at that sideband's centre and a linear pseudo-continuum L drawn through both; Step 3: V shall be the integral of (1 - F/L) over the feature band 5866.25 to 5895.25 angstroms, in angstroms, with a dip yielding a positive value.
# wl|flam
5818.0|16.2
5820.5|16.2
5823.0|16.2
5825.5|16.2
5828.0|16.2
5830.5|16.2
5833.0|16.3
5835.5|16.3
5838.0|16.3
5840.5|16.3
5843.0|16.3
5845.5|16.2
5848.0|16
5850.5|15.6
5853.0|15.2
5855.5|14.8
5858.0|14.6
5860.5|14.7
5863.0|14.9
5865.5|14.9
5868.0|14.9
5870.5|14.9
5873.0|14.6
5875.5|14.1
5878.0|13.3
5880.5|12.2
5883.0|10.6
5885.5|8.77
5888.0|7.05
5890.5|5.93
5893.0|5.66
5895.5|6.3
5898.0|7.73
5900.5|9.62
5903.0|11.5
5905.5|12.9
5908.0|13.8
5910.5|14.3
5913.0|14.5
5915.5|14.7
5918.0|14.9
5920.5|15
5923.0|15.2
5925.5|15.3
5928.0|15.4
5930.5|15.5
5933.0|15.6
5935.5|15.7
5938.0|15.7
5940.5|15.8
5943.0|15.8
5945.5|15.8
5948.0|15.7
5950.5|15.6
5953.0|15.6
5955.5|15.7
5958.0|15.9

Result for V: 8.0 angstroms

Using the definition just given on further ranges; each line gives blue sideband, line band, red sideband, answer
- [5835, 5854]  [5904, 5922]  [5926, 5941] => 1.6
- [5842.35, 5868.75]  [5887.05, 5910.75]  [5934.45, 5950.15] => 9.5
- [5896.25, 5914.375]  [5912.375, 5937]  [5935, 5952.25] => -2.5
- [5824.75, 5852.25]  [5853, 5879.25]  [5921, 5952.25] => 2.3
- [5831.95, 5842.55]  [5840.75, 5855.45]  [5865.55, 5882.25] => -0.2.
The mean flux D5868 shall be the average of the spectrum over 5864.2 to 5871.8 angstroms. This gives 14.9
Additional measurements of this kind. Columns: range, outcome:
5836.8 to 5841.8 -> 16.3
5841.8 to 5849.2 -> 16.2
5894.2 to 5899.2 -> 6.99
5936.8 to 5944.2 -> 15.8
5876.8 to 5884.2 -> 12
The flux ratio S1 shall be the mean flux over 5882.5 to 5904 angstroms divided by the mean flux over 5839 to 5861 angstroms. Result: 0.51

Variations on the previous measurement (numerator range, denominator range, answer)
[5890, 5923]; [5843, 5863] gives 0.75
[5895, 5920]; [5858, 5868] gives 0.83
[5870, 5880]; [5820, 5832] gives 0.87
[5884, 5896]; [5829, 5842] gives 0.42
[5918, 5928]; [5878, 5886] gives 1.36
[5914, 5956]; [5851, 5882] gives 1.07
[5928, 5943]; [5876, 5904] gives 1.72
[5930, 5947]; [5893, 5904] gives 1.88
